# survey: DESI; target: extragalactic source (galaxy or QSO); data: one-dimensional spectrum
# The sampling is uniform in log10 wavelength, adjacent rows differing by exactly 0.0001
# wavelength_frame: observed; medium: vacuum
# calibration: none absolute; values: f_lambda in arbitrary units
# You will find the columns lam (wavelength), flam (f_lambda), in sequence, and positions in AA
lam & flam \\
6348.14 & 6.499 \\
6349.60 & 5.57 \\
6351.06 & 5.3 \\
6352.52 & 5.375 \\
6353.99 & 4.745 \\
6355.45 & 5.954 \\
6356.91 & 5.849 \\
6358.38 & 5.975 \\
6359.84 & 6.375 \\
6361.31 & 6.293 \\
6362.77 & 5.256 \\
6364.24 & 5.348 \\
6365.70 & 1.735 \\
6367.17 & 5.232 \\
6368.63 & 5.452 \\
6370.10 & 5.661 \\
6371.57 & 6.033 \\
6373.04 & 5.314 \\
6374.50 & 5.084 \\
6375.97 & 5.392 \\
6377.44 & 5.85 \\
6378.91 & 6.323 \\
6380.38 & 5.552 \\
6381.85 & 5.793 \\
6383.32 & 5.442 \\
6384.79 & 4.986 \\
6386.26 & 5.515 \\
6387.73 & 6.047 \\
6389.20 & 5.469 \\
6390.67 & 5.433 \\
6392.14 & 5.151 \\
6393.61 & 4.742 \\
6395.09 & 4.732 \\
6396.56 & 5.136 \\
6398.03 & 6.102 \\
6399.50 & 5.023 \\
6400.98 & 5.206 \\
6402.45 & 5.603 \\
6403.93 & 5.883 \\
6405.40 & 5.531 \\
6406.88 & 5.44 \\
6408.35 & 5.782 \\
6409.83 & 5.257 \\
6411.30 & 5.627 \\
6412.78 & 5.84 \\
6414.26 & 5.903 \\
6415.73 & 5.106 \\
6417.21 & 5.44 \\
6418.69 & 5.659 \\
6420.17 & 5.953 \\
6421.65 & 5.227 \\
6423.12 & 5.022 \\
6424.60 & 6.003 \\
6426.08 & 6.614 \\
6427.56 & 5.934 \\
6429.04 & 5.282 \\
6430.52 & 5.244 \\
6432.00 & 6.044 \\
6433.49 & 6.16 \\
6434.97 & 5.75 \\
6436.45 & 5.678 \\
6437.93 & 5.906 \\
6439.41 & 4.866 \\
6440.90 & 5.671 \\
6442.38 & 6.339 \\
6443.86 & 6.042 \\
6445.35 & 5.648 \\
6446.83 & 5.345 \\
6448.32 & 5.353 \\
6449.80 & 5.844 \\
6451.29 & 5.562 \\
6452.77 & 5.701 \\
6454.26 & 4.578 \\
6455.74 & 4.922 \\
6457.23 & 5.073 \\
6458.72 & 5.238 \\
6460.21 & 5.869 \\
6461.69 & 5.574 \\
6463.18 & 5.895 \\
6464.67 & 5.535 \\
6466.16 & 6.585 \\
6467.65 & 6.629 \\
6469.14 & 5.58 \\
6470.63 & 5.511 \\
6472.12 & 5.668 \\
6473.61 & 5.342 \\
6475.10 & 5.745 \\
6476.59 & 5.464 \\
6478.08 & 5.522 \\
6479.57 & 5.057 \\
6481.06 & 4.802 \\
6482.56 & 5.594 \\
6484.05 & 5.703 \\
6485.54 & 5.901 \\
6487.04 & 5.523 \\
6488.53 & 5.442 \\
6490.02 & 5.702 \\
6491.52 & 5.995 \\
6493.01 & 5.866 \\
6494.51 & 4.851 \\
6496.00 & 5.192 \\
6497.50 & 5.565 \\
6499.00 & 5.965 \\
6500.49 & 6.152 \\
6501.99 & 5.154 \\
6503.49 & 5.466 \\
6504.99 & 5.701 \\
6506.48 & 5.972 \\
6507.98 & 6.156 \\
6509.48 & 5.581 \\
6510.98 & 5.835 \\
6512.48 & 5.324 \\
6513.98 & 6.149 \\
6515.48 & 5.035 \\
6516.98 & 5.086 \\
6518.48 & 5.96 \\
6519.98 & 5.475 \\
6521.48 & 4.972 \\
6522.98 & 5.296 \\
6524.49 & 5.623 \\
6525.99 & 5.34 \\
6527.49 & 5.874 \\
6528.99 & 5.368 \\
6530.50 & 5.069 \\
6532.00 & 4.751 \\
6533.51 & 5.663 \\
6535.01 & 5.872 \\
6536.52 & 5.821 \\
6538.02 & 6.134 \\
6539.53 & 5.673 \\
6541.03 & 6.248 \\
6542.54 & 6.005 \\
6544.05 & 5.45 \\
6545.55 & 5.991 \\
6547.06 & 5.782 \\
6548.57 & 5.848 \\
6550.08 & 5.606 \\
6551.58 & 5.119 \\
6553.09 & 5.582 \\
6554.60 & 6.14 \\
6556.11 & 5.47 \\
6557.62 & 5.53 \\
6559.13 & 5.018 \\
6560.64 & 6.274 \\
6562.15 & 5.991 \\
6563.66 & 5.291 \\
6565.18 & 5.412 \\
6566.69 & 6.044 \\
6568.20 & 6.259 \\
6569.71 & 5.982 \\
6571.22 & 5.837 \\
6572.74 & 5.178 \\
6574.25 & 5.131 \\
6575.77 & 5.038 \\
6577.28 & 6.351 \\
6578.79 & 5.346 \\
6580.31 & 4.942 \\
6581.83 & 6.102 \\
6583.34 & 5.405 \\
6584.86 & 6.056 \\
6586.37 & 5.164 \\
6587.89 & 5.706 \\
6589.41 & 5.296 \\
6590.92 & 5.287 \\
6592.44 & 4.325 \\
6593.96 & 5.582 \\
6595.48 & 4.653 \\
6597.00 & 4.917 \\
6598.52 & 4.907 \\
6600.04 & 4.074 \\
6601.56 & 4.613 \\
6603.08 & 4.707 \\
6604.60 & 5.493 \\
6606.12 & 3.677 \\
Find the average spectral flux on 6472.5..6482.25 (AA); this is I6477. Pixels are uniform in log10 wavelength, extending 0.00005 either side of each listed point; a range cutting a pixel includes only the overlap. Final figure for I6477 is 5.35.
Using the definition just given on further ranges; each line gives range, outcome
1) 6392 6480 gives 5.57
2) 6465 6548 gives 5.62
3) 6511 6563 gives 5.61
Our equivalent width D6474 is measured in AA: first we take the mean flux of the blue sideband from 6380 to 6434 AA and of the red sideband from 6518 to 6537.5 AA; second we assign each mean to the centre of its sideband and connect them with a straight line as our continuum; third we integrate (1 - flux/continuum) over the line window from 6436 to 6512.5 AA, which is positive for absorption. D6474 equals -1.4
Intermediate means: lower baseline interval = 5.53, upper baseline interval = 5.47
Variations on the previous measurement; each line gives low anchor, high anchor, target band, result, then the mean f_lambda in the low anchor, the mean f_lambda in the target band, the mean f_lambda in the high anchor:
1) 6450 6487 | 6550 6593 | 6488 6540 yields -0.22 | 5.55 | 5.57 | 5.55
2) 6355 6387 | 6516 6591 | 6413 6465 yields -0.80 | 5.47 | 5.6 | 5.6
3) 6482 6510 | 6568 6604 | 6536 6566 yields -1.64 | 5.66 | 5.72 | 5.27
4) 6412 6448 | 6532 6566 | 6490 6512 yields 0.10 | 5.69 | 5.67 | 5.7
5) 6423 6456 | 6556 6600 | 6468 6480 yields 0.14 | 5.65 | 5.54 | 5.44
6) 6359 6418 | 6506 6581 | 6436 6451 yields -0.46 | 5.43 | 5.66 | 5.62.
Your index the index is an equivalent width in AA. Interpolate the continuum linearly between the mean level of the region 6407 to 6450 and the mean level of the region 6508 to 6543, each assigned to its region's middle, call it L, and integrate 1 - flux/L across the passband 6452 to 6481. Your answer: 0.5 AA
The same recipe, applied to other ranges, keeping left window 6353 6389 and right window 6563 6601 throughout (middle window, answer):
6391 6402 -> 0.56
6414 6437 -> -1.03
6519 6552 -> -1.28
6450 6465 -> 0.05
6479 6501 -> -0.58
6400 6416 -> -0.35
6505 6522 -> -0.66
